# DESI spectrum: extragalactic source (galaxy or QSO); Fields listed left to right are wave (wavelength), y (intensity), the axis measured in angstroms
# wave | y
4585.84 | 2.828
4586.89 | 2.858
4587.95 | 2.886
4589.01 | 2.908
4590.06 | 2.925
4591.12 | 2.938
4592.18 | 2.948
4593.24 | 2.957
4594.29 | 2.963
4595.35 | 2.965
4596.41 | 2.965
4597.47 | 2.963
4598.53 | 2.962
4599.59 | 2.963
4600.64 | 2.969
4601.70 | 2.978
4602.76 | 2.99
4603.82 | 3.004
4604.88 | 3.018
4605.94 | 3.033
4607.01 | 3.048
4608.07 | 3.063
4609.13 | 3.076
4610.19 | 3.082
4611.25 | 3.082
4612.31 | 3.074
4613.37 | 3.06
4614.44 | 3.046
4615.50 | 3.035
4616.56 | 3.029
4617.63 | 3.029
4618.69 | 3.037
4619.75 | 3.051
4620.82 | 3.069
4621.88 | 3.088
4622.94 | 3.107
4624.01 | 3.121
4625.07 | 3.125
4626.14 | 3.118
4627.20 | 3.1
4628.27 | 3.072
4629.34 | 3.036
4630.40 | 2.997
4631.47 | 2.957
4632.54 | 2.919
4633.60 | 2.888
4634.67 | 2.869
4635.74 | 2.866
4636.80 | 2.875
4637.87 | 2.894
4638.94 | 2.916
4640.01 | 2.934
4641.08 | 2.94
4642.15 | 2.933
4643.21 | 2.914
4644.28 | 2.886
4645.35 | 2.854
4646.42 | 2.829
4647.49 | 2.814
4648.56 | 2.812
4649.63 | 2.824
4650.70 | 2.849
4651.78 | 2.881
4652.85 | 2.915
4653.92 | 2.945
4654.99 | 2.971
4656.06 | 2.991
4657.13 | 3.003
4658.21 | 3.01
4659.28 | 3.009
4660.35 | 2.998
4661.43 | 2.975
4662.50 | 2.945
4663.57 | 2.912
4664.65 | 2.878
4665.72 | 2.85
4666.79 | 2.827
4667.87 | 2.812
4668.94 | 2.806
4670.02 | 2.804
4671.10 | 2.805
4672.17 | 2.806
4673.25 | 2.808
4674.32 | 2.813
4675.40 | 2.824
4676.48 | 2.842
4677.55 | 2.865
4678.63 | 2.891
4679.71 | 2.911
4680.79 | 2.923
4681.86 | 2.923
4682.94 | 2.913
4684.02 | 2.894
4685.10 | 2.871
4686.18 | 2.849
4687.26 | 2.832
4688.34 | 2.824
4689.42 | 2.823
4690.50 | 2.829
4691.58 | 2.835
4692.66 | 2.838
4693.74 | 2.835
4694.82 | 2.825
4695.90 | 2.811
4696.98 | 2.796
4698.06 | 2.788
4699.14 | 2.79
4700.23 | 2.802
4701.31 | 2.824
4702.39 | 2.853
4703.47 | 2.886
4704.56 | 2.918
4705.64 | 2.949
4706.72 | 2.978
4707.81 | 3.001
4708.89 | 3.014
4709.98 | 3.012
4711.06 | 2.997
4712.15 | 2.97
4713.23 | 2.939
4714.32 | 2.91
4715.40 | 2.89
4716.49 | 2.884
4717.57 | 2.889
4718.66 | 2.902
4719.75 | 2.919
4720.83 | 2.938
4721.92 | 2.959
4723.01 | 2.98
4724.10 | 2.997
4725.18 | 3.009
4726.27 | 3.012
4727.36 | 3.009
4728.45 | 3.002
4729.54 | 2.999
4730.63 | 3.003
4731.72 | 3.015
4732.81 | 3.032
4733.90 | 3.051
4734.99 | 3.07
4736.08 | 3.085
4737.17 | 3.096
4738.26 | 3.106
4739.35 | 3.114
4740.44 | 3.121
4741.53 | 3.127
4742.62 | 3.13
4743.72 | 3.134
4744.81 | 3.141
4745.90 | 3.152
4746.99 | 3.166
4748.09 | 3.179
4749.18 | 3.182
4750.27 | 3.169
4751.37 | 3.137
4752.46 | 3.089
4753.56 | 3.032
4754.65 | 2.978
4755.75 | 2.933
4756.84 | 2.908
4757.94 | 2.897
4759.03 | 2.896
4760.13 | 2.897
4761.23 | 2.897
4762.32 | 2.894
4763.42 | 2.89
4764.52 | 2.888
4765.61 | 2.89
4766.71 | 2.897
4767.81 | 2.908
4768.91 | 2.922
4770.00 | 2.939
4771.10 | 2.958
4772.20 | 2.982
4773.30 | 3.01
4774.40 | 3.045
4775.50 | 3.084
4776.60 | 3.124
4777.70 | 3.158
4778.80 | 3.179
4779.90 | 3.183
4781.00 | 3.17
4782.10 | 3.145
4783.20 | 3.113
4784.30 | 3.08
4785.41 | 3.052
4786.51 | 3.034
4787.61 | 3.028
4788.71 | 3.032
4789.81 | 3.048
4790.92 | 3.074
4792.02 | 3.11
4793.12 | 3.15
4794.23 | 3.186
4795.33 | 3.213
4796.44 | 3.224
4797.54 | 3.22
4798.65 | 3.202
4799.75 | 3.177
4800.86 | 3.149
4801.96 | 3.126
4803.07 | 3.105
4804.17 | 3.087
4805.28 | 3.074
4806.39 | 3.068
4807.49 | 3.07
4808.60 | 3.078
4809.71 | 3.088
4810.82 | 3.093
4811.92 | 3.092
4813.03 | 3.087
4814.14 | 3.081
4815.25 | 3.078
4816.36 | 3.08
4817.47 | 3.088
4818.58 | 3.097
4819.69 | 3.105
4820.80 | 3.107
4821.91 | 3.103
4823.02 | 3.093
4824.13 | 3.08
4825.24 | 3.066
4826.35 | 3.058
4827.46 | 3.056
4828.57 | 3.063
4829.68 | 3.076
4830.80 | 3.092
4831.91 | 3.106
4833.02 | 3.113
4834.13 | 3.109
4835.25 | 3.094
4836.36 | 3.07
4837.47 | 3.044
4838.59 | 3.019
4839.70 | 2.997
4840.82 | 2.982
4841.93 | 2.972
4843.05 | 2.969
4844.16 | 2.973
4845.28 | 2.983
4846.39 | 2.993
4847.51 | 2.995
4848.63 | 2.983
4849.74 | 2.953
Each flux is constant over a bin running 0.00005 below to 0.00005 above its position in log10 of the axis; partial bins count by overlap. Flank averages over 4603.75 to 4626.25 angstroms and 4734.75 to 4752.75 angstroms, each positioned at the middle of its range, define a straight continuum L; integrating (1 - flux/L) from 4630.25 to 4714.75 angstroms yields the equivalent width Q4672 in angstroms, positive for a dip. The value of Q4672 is 5.6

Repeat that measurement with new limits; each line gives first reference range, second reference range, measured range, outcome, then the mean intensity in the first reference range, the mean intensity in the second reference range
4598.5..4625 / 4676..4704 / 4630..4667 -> 0.5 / 3.04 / 2.85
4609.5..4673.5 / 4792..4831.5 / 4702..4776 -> 1.1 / 2.95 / 3.11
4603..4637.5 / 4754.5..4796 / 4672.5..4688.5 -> 0.8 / 3.03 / 3.02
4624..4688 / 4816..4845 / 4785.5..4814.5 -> -0.7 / 2.91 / 3.06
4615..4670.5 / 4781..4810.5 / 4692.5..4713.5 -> 0.8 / 2.95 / 3.11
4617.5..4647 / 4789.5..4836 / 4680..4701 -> 1.2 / 2.98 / 3.11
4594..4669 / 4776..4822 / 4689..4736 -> 1.7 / 2.97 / 3.11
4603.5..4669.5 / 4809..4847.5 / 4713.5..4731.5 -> 0.3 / 2.97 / 3.06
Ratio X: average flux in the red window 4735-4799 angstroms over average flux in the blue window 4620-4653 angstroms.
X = 1.04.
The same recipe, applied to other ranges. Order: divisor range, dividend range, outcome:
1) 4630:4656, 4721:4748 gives 1.06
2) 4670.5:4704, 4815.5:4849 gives 1.07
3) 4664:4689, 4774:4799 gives 1.10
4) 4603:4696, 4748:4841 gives 1.04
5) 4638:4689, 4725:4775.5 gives 1.05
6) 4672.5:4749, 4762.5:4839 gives 1.04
